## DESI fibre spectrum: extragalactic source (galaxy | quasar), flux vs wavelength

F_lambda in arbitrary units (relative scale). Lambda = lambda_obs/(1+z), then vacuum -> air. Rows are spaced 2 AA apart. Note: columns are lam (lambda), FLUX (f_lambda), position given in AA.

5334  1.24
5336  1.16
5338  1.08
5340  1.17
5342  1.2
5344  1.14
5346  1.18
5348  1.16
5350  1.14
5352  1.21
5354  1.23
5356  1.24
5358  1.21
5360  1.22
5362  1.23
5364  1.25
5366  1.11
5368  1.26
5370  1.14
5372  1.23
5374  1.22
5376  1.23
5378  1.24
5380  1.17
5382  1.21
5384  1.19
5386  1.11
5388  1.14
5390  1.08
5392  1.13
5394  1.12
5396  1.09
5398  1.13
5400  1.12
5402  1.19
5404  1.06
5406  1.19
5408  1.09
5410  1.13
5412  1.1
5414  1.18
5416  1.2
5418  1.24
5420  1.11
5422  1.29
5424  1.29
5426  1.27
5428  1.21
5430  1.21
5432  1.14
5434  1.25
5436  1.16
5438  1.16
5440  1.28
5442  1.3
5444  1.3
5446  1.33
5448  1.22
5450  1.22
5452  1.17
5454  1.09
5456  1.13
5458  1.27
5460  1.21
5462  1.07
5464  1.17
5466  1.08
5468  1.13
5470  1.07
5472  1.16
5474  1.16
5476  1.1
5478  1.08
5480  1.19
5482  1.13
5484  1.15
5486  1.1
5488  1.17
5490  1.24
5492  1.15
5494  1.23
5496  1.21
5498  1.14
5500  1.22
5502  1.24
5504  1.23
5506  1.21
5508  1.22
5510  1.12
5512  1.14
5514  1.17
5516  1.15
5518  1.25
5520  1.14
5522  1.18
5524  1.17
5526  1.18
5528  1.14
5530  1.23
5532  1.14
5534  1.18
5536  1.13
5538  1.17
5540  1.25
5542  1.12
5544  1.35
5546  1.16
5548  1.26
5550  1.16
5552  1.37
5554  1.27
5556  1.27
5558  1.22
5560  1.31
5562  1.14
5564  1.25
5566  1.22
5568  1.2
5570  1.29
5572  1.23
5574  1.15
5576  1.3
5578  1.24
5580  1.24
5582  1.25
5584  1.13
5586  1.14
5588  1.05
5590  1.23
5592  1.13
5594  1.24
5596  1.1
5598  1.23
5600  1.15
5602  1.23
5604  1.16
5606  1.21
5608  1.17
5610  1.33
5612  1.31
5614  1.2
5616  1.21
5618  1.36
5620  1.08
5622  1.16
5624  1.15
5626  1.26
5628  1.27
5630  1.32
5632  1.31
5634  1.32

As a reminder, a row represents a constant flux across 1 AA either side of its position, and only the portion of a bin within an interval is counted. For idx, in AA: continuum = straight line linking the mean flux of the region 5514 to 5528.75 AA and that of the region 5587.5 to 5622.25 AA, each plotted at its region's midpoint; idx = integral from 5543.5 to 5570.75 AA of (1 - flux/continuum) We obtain -1.40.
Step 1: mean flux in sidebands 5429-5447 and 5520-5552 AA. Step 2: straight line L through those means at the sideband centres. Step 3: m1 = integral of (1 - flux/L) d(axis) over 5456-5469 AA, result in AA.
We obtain 0.77 AA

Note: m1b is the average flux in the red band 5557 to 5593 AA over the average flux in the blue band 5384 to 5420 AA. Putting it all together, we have 1.06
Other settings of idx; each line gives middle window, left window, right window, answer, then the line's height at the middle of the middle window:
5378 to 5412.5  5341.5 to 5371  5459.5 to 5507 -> 1.4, 1.18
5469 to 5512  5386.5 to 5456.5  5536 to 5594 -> 1.1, 1.2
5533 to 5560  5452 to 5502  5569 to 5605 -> -1.1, 1.18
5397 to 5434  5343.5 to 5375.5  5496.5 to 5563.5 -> 0.7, 1.2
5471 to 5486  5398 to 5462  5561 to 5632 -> 0.8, 1.2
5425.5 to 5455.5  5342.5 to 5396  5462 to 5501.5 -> -1.4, 1.16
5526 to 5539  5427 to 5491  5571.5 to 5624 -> 0.2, 1.19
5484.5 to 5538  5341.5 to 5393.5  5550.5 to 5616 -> 1.2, 1.21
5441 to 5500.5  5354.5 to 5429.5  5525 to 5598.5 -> 1.0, 1.19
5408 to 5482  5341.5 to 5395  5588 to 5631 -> 0.6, 1.19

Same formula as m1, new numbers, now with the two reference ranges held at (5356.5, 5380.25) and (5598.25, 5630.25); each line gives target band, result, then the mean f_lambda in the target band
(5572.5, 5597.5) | 0.7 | 1.19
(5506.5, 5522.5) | 0.6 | 1.17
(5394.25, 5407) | 0.9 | 1.13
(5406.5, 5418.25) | 0.6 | 1.15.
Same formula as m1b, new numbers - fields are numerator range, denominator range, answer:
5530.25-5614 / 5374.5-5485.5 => 1.03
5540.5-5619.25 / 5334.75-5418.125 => 1.04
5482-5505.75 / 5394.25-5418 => 1.04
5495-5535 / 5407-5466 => 0.99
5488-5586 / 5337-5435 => 1.02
